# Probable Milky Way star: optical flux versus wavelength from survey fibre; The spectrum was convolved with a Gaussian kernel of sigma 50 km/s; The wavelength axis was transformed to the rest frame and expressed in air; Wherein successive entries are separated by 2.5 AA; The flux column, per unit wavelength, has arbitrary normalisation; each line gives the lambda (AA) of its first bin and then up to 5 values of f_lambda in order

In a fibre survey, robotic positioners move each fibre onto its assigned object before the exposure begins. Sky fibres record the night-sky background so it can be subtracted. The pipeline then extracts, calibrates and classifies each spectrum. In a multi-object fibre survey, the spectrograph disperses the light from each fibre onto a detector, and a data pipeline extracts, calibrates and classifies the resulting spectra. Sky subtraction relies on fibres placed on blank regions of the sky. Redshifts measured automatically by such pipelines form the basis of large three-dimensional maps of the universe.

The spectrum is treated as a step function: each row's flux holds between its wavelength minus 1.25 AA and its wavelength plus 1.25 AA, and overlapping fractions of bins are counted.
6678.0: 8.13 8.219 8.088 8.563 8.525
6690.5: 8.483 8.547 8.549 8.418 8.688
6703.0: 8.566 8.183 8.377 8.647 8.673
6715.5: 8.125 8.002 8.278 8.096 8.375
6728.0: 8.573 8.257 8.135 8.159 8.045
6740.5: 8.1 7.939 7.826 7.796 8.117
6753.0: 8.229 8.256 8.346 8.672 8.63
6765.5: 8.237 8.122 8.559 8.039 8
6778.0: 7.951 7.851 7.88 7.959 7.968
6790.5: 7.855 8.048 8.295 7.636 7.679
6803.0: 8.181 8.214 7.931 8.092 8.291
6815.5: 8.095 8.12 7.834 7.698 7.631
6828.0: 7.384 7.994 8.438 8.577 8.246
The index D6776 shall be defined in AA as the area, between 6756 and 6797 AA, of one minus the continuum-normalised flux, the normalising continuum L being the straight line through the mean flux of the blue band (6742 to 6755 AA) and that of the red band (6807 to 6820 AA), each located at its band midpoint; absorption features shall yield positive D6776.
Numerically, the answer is -0.6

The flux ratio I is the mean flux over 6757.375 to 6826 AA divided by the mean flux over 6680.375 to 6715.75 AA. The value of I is 1.0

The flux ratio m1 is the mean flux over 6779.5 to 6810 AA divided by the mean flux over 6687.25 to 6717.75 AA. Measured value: 0.94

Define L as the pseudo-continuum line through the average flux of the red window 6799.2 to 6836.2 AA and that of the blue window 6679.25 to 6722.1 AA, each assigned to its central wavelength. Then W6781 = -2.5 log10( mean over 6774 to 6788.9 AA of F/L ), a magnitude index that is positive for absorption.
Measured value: 0.03 mag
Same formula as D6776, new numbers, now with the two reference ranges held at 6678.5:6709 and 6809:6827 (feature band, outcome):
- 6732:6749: 0.51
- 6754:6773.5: -0.49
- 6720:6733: 0.00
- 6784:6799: 0.17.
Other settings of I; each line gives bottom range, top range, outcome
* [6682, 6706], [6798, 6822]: 0.95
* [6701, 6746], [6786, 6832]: 0.96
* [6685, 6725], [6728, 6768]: 0.97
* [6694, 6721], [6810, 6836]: 0.95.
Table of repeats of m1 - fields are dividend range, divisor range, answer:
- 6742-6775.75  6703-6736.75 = 0.99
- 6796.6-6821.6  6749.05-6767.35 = 0.96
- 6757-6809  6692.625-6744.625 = 0.97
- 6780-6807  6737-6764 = 0.97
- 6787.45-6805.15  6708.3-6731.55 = 0.96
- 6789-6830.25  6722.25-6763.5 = 0.97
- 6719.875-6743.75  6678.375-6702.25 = 0.97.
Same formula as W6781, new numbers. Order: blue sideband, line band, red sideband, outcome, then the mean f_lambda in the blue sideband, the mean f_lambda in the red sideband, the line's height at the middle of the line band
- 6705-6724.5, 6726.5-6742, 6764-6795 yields 0.00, 8.3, 8.05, 8.23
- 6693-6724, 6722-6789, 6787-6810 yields 0.00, 8.39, 7.98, 8.18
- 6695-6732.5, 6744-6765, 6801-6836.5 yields 0.00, 8.38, 8.02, 8.24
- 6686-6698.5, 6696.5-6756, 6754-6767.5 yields 0.03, 8.51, 8.41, 8.46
